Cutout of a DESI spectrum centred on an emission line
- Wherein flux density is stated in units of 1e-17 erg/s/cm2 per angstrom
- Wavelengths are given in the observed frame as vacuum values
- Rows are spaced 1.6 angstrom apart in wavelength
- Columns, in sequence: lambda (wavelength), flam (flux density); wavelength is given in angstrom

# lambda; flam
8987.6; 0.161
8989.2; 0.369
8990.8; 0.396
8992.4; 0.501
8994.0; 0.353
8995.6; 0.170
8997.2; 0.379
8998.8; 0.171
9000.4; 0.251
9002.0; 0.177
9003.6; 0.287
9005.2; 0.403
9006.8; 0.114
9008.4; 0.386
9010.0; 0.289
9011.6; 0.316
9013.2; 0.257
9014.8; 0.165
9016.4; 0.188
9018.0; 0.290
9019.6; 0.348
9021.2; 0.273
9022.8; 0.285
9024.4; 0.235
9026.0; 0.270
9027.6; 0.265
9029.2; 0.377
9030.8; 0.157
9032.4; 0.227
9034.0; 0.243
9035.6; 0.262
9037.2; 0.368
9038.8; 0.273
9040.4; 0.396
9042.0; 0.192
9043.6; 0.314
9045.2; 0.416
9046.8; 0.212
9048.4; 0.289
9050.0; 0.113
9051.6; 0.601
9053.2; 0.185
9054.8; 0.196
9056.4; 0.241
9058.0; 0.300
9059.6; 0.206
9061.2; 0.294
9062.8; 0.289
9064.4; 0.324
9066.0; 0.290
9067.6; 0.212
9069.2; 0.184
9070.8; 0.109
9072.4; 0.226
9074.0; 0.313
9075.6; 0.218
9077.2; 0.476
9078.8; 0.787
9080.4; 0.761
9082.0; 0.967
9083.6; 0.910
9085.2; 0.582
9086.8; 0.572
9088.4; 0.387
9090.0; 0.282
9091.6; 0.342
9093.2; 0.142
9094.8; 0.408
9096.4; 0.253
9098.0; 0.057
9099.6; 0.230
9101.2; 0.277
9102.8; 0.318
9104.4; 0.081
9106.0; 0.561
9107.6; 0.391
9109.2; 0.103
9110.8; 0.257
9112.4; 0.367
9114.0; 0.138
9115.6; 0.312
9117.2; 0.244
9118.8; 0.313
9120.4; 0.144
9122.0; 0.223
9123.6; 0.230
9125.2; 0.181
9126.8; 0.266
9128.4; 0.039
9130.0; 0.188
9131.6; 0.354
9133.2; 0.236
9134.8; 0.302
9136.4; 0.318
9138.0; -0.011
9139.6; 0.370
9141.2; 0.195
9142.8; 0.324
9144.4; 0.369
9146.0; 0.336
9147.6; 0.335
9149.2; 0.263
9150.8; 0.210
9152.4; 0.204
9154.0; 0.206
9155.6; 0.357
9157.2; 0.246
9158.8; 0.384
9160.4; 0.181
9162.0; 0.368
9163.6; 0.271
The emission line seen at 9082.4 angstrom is H-beta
